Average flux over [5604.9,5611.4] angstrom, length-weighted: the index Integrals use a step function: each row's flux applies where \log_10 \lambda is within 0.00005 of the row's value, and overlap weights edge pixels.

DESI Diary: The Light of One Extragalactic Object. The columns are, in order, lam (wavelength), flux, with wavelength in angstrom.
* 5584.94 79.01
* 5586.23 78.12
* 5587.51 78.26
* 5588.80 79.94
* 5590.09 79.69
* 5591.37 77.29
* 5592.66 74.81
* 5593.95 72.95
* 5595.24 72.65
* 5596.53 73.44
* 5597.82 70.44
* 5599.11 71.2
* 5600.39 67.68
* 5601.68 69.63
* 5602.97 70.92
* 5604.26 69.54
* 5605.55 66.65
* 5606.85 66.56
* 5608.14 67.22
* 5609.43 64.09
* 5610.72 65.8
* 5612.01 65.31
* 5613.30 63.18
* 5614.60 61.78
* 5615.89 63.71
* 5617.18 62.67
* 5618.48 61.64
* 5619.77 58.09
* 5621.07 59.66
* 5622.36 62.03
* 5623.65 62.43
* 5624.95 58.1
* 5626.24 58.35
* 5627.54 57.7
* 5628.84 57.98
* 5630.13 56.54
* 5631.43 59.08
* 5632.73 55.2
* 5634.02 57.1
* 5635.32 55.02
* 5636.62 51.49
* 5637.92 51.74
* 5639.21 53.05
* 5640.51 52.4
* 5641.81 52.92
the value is 66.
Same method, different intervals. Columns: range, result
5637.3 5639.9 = 52.5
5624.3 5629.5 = 58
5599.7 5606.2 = 69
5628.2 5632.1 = 57.8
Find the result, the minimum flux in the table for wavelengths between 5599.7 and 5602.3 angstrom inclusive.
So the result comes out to 67.68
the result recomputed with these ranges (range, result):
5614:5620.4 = 58.09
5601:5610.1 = 64.09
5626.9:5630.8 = 56.54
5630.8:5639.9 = 51.49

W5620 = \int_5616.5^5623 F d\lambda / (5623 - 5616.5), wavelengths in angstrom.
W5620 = 60.8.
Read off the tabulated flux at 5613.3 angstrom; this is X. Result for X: 63.18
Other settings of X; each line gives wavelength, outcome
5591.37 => 77.29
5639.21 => 53.05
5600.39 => 67.68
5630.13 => 56.54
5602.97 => 70.92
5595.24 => 72.65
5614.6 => 61.78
